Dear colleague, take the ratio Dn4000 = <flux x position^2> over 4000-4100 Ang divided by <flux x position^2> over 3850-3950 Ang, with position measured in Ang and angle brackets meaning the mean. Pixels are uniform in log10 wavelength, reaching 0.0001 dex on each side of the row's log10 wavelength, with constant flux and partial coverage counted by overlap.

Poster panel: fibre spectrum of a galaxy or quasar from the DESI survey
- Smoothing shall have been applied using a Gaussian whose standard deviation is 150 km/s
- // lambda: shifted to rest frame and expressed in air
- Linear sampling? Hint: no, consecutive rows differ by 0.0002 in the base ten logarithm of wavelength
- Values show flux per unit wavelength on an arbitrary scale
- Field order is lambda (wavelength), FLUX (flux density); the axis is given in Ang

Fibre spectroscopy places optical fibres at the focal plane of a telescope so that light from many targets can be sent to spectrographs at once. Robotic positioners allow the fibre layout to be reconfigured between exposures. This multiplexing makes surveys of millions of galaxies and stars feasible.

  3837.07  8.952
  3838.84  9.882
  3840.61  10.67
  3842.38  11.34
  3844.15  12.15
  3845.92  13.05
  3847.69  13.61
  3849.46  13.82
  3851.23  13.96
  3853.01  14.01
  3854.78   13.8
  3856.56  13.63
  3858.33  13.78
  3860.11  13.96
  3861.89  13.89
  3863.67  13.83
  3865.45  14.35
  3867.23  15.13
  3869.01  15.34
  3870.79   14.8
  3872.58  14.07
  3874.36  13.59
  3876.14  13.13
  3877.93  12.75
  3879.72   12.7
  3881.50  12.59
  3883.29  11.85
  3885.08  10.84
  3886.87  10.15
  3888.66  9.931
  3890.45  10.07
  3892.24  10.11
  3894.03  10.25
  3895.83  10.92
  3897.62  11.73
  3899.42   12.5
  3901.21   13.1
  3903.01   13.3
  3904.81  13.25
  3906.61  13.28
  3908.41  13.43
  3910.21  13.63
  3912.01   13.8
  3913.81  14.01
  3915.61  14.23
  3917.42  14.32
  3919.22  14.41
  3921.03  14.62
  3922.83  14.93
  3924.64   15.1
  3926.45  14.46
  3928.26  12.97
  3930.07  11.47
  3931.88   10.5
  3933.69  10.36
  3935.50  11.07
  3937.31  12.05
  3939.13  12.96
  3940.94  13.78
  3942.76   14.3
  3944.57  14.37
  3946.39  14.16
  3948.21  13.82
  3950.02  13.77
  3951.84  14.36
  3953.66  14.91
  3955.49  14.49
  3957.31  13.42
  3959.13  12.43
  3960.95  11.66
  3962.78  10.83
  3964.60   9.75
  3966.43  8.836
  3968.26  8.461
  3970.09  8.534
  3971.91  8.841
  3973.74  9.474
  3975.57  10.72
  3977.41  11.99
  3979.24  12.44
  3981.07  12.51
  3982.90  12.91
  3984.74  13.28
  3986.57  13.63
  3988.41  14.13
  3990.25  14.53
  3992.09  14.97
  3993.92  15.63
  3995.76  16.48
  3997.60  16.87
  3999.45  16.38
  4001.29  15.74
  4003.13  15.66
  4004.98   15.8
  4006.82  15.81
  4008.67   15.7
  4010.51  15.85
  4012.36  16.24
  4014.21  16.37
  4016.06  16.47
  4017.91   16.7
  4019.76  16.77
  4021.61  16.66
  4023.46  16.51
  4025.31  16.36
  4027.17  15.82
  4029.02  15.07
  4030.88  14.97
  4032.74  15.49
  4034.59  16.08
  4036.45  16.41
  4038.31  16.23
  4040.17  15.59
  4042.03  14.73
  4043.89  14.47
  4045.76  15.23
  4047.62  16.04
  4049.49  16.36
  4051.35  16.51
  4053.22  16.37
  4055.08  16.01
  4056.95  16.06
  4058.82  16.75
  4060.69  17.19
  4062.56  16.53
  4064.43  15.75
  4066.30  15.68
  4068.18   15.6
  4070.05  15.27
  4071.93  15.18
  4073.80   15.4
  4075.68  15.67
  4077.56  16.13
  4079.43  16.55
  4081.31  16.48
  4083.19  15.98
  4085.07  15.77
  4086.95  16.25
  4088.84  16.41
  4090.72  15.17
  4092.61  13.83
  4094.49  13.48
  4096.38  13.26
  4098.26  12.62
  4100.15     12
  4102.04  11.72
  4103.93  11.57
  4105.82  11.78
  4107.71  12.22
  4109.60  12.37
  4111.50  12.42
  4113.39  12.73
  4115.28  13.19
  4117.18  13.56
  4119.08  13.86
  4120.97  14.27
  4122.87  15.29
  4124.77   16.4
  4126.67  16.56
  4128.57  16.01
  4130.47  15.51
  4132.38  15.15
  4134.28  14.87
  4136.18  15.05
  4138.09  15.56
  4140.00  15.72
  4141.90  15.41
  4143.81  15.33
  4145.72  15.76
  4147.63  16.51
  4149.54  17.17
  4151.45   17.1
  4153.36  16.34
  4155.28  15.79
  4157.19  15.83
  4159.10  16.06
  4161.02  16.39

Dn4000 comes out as 1.3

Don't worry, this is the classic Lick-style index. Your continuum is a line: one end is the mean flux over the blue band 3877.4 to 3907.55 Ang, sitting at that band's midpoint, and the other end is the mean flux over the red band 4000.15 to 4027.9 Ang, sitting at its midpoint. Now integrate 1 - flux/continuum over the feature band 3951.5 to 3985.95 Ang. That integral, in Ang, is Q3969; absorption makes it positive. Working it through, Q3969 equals 7.0 Ang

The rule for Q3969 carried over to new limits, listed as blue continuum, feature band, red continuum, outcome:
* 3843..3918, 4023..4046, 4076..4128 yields -3.0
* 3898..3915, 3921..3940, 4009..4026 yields 1.8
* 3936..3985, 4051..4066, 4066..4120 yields -3.0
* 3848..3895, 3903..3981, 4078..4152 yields 4.6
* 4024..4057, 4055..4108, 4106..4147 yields 1.1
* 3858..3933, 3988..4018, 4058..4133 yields -4.2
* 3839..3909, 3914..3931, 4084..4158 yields -1.2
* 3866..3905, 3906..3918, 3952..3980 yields -1.8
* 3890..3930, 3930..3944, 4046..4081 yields 1.5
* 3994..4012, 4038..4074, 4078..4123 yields -2.4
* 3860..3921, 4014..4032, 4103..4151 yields -3.0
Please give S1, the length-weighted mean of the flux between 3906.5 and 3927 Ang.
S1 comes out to 14.2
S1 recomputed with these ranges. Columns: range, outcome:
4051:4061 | 16.4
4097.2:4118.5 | 12.4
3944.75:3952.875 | 14.1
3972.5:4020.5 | 14.7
